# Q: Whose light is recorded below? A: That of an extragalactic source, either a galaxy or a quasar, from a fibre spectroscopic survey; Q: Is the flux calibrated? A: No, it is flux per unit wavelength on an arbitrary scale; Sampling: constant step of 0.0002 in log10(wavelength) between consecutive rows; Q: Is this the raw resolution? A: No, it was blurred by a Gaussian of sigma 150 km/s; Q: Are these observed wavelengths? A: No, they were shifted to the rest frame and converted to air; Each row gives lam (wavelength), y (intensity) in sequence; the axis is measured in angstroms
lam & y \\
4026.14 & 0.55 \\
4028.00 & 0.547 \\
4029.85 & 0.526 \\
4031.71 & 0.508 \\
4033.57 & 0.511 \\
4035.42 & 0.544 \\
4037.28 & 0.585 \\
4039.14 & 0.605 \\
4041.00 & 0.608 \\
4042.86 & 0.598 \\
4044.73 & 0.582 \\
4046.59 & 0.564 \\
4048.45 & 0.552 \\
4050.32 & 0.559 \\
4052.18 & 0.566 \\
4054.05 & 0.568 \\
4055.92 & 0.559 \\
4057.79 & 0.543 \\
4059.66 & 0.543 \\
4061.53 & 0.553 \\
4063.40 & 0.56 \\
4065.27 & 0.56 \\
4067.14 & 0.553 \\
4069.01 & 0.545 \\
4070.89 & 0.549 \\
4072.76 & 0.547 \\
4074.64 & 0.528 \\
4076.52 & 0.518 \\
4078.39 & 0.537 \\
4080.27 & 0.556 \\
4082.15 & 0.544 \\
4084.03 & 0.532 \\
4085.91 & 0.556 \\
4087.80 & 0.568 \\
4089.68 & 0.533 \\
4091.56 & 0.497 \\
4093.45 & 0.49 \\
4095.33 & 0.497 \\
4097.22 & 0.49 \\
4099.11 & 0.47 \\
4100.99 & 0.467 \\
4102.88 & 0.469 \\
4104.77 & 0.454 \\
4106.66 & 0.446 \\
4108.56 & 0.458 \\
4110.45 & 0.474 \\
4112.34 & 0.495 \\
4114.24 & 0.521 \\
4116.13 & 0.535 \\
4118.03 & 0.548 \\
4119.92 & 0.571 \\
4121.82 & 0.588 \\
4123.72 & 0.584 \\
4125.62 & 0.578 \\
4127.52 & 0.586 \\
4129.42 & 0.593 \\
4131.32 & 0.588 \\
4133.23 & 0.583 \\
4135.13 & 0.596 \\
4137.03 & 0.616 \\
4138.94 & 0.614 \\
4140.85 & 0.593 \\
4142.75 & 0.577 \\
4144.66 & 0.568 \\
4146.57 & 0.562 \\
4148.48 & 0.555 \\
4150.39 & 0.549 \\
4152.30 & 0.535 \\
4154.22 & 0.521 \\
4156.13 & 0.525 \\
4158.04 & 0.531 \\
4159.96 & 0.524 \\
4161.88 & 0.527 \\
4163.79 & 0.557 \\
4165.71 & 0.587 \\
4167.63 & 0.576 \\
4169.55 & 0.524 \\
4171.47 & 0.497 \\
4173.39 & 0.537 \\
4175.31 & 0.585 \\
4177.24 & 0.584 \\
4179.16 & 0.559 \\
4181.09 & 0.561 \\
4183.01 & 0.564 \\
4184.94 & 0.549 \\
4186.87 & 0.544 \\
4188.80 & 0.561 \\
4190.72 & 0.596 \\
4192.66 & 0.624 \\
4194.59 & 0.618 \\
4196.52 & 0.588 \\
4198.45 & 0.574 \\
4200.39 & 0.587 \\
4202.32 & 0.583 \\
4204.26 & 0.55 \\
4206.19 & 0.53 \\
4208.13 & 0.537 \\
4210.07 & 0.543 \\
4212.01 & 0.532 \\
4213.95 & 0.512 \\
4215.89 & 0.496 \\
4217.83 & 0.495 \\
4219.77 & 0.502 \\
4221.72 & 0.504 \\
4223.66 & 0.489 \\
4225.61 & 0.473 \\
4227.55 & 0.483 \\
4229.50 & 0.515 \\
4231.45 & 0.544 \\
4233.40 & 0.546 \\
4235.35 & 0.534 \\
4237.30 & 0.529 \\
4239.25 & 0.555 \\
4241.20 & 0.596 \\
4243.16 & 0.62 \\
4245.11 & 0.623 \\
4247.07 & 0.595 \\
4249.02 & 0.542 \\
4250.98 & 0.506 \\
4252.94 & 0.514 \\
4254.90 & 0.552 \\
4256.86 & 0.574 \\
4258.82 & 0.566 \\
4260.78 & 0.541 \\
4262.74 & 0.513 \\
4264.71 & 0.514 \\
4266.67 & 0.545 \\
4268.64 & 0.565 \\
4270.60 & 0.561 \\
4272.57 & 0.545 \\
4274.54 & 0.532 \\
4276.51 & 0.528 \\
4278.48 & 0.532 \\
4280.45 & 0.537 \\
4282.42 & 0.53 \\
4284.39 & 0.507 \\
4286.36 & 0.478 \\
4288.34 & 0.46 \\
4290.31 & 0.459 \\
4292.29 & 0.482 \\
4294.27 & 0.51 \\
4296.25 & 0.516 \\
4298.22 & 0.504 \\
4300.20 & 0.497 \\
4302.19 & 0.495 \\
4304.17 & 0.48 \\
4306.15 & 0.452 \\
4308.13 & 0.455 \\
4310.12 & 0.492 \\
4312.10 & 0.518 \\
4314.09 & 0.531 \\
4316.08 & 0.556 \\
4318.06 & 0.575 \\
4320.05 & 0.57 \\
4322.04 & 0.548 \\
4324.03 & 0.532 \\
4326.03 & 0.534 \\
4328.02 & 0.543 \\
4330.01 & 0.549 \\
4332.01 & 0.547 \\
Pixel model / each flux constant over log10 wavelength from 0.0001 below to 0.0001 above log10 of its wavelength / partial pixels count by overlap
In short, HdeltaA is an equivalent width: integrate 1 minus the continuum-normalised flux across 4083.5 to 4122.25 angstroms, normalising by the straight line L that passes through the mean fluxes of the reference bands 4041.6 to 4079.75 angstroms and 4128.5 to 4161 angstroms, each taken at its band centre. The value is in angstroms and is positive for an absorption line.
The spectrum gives 3.7 angstroms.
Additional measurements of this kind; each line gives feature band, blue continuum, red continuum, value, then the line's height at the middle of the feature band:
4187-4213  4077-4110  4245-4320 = -2.82 angstroms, 0.514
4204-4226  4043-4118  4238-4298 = 0.83 angstroms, 0.534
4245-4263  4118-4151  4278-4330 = -0.62 angstroms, 0.533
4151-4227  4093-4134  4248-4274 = -1.90 angstroms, 0.532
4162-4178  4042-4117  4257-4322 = -0.92 angstroms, 0.524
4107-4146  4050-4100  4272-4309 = -2.45 angstroms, 0.528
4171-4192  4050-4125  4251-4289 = -1.21 angstroms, 0.53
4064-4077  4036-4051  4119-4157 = 0.78 angstroms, 0.579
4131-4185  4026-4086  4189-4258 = -0.99 angstroms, 0.55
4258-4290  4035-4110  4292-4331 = -0.38 angstroms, 0.52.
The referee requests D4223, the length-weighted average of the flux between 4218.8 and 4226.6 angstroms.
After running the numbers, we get 0.492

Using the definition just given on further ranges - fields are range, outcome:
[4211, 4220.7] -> 0.508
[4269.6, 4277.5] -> 0.542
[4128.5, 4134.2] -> 0.588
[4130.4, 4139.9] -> 0.599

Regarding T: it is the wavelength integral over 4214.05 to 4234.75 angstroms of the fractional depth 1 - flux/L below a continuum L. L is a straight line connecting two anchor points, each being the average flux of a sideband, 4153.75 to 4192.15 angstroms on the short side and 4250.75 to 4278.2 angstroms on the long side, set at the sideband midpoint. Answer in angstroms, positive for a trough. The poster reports 1.5 angstroms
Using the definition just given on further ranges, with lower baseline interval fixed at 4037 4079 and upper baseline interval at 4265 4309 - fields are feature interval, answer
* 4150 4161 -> 0.2 angstroms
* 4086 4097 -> 0.7 angstroms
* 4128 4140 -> -1.2 angstroms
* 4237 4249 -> -1.6 angstroms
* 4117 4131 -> -0.9 angstroms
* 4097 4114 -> 2.4 angstroms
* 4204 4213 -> -0.2 angstroms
